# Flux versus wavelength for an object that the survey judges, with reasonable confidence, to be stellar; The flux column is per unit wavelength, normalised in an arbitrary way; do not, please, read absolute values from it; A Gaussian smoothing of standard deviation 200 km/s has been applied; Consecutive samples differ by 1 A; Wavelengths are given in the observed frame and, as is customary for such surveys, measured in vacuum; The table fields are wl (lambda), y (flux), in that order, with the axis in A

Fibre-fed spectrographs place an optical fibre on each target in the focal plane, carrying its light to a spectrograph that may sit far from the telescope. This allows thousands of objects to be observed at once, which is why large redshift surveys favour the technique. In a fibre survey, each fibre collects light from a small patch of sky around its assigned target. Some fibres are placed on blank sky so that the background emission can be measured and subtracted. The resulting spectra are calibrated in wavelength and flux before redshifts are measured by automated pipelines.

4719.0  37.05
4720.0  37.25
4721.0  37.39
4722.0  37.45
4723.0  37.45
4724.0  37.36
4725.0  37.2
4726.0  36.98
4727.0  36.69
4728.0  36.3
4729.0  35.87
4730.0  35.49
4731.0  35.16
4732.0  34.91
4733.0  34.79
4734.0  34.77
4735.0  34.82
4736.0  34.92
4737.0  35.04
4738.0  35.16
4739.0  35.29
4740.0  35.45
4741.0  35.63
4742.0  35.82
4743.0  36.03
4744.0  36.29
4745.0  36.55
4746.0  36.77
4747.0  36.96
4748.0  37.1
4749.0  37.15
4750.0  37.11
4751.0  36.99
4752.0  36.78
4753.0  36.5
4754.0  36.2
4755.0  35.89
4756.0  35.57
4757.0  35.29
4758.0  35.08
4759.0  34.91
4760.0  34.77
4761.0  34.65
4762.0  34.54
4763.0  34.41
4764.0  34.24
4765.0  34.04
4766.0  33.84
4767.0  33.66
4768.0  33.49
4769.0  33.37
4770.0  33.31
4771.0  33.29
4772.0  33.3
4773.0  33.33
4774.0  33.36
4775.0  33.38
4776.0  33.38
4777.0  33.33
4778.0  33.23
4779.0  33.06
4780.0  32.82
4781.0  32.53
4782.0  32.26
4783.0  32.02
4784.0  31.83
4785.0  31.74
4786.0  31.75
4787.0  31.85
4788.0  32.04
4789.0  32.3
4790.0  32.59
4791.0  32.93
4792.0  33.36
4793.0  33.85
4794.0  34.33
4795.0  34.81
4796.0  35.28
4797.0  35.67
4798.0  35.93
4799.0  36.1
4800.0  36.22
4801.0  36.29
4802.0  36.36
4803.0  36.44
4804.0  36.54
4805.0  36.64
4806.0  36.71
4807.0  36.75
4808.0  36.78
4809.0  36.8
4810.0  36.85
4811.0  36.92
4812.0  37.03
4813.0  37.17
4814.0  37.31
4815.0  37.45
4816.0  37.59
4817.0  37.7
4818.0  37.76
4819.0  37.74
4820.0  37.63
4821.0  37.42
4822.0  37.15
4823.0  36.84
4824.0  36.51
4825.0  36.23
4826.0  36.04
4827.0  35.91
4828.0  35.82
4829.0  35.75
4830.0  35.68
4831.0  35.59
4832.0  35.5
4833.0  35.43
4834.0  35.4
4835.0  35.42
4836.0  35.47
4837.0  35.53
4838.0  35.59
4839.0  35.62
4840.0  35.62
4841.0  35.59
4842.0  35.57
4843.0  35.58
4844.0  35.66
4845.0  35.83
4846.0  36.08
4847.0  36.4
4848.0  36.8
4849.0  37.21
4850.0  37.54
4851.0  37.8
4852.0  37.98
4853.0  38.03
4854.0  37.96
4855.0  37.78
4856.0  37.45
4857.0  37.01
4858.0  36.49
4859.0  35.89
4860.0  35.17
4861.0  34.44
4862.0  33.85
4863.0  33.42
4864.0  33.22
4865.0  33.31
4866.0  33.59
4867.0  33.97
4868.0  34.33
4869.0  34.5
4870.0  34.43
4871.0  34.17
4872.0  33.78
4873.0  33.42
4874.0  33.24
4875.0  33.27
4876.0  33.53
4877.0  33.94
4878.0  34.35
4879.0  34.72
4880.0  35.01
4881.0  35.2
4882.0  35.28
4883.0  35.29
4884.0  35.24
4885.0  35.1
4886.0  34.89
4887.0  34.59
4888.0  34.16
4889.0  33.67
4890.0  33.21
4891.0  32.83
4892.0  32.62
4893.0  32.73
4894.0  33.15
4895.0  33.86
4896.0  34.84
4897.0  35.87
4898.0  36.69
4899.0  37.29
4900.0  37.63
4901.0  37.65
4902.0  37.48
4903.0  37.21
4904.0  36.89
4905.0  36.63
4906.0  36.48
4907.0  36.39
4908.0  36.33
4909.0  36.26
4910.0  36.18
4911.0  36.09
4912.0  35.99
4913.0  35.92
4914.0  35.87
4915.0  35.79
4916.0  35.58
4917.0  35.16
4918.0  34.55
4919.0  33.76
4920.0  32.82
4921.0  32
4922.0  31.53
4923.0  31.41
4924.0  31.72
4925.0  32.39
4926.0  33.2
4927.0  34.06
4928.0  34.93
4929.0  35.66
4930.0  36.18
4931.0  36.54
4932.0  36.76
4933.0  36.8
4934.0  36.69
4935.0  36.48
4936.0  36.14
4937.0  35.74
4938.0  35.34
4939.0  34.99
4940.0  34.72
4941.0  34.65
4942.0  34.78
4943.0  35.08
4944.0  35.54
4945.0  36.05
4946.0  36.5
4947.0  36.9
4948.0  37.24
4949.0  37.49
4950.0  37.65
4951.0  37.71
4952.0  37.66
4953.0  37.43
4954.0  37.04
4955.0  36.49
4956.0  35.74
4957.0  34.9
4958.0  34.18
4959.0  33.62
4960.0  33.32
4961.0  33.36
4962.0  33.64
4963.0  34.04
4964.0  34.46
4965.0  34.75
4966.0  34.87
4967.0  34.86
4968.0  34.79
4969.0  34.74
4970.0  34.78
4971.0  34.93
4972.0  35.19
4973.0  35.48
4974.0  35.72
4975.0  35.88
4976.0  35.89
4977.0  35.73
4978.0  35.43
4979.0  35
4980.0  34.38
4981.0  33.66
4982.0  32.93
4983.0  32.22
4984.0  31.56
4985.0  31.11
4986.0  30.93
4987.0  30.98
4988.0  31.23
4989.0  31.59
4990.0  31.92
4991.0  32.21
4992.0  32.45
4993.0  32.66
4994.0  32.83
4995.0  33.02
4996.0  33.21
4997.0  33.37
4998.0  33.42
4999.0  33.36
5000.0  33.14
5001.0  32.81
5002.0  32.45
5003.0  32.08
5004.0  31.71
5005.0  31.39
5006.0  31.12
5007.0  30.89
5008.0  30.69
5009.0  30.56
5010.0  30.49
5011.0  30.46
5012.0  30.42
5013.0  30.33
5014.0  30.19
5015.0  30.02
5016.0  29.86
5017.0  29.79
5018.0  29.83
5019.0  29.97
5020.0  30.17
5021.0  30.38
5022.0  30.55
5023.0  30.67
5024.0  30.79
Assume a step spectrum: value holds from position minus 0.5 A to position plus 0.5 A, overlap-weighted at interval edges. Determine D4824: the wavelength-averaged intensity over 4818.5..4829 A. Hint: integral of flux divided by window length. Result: 36.7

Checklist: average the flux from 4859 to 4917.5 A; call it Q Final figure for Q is 34.9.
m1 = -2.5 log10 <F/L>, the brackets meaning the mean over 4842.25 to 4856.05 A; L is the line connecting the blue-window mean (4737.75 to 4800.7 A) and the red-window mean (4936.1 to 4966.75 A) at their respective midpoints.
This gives -0.062 mag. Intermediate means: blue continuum 34.5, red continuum 35.5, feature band 37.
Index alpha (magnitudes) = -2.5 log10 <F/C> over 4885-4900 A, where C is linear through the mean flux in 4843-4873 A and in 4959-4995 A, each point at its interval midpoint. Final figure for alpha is 0.02 mag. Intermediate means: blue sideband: 35.6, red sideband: 33.7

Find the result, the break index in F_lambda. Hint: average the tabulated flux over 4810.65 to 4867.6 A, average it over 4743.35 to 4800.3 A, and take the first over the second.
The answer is 1.1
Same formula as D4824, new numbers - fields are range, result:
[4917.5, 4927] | 32.7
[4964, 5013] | 33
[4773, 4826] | 35.1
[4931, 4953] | 36.3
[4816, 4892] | 35.5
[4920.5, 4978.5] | 35.2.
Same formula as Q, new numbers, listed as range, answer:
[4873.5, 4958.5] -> 35.3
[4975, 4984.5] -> 34.2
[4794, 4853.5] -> 36.4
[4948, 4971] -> 35.4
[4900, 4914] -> 36.6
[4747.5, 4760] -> 36.2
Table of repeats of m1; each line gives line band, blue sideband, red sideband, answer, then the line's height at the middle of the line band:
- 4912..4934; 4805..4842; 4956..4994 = 0.01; 34.7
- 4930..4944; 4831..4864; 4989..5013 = -0.06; 33.7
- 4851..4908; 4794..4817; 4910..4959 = 0.02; 35.9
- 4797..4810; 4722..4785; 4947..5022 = -0.06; 34.6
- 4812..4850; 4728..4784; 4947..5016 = -0.06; 34.4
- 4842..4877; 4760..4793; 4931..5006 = -0.05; 33.7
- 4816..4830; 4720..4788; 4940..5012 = -0.07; 34.6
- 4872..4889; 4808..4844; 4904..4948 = 0.04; 35.7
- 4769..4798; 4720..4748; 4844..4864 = 0.10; 36.2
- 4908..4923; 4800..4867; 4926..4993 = 0.02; 35.3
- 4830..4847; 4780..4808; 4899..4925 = -0.03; 34.7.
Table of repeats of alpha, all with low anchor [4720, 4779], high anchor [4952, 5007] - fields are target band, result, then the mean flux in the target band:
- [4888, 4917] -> -0.04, 35.6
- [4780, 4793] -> 0.09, 32.3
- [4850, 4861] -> -0.08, 37.1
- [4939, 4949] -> -0.06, 35.8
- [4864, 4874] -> 0.02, 33.9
